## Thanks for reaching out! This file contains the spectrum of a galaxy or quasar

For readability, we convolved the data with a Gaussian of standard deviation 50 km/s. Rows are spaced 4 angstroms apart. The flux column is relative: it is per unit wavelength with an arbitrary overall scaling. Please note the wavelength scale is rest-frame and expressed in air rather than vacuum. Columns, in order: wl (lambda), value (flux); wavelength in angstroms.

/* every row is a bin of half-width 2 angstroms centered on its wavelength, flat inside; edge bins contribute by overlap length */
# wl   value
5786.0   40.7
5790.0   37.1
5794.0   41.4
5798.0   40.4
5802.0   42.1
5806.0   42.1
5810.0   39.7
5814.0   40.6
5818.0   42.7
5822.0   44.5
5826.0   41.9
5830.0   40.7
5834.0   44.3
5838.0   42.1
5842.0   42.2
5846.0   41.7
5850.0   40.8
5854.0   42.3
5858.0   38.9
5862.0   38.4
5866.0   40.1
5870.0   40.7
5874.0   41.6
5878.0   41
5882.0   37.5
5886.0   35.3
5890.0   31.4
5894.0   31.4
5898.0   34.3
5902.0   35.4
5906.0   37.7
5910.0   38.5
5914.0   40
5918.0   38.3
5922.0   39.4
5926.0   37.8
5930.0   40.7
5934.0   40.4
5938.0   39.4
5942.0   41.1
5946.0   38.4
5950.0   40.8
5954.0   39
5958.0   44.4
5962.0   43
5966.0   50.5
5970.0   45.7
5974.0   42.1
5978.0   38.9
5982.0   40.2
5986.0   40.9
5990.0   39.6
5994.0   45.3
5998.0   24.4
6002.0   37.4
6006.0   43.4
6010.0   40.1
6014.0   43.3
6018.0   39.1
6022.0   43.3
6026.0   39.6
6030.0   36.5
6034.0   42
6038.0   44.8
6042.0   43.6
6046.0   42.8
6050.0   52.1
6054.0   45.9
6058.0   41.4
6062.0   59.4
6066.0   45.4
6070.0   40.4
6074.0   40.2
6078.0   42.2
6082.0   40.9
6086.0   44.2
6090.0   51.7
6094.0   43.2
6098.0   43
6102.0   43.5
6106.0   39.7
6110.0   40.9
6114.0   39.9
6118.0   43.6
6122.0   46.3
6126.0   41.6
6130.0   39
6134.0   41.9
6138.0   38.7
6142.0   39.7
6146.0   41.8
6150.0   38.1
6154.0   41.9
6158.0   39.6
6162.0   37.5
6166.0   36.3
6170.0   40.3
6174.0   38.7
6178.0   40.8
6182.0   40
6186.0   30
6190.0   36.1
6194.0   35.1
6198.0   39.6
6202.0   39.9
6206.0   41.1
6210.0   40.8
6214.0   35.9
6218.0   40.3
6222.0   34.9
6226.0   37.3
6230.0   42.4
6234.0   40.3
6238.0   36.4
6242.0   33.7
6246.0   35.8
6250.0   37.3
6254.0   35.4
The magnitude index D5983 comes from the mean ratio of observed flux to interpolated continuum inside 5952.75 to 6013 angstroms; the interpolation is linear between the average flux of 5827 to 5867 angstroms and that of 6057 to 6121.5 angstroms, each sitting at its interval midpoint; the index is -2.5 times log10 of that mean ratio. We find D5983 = 0.04 mag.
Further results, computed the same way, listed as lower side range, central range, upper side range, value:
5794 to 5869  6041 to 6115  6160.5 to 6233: -0.13 mag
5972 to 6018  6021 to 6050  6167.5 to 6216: -0.08 mag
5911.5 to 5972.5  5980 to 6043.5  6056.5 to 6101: 0.07 mag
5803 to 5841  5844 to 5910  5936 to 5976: 0.11 mag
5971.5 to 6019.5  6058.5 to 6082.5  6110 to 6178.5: -0.12 mag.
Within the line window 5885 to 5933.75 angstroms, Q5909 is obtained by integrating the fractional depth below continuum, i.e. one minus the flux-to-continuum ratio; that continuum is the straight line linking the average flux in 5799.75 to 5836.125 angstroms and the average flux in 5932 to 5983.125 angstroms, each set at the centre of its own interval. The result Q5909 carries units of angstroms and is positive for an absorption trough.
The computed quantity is 5.9 angstroms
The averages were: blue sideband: 42.1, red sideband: 41.9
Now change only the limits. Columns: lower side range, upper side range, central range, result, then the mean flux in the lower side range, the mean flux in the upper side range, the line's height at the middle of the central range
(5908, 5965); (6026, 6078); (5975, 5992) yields 0.75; 40.3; 44.3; 41.9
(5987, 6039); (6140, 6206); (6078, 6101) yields -3.01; 39.8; 38.5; 39.2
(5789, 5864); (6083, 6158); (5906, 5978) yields 1.08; 41.3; 42.1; 41.6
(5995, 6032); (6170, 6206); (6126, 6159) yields -1.81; 38.7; 37.9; 38.1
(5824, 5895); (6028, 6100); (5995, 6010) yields 2.30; 39.7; 44.4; 43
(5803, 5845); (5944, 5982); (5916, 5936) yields 1.42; 42.1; 42.4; 42.3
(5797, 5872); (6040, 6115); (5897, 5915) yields 2.16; 41.4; 44.3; 42.2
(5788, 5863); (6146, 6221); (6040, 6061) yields -3.35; 41.3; 38.5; 39.5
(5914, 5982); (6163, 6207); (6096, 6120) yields -1.72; 41.2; 37.9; 39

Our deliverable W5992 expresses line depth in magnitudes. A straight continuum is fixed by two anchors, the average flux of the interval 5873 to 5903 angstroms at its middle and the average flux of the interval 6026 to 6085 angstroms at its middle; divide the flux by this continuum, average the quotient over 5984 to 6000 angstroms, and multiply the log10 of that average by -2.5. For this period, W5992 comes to 0.091 mag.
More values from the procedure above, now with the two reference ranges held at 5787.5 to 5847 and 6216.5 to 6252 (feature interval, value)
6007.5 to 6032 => -0.021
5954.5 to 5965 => -0.090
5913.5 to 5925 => 0.043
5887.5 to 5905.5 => 0.212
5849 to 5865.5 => 0.030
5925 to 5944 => 0.012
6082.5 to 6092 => -0.200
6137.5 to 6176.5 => -0.028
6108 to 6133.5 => -0.087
